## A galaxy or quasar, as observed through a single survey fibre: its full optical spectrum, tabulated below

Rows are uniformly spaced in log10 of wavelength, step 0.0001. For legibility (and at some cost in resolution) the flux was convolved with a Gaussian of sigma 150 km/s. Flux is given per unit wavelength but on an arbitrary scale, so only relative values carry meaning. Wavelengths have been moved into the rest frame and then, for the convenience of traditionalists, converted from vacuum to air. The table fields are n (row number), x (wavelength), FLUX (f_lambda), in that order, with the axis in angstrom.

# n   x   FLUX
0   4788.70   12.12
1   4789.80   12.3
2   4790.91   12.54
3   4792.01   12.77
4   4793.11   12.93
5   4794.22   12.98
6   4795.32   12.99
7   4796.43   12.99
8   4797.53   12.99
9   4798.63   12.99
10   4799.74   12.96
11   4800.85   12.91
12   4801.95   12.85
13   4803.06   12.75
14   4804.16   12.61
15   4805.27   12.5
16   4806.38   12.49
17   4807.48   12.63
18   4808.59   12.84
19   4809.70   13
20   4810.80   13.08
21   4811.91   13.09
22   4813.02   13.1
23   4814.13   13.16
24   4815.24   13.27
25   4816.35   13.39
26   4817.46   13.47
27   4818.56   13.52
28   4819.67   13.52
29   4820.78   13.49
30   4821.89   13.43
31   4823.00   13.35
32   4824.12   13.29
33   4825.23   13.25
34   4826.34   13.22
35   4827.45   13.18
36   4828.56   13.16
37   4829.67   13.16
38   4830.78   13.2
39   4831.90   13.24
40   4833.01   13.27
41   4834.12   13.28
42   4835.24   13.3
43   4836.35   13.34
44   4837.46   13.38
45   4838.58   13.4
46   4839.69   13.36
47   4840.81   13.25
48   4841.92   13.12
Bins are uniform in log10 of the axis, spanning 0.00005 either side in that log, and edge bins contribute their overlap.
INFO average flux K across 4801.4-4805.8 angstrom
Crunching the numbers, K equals 12.7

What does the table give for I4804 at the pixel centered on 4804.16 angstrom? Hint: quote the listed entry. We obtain 12.61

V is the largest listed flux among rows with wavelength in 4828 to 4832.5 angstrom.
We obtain 13.24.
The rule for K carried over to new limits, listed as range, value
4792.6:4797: 13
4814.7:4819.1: 13.4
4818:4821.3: 13.5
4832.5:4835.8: 13.3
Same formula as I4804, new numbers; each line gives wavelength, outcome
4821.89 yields 13.43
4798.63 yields 12.99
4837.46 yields 13.38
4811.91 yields 13.09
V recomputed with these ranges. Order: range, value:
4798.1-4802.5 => 12.99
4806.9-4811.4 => 13.08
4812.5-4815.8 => 13.27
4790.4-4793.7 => 12.93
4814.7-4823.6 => 13.52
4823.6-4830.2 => 13.29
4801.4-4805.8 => 12.85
